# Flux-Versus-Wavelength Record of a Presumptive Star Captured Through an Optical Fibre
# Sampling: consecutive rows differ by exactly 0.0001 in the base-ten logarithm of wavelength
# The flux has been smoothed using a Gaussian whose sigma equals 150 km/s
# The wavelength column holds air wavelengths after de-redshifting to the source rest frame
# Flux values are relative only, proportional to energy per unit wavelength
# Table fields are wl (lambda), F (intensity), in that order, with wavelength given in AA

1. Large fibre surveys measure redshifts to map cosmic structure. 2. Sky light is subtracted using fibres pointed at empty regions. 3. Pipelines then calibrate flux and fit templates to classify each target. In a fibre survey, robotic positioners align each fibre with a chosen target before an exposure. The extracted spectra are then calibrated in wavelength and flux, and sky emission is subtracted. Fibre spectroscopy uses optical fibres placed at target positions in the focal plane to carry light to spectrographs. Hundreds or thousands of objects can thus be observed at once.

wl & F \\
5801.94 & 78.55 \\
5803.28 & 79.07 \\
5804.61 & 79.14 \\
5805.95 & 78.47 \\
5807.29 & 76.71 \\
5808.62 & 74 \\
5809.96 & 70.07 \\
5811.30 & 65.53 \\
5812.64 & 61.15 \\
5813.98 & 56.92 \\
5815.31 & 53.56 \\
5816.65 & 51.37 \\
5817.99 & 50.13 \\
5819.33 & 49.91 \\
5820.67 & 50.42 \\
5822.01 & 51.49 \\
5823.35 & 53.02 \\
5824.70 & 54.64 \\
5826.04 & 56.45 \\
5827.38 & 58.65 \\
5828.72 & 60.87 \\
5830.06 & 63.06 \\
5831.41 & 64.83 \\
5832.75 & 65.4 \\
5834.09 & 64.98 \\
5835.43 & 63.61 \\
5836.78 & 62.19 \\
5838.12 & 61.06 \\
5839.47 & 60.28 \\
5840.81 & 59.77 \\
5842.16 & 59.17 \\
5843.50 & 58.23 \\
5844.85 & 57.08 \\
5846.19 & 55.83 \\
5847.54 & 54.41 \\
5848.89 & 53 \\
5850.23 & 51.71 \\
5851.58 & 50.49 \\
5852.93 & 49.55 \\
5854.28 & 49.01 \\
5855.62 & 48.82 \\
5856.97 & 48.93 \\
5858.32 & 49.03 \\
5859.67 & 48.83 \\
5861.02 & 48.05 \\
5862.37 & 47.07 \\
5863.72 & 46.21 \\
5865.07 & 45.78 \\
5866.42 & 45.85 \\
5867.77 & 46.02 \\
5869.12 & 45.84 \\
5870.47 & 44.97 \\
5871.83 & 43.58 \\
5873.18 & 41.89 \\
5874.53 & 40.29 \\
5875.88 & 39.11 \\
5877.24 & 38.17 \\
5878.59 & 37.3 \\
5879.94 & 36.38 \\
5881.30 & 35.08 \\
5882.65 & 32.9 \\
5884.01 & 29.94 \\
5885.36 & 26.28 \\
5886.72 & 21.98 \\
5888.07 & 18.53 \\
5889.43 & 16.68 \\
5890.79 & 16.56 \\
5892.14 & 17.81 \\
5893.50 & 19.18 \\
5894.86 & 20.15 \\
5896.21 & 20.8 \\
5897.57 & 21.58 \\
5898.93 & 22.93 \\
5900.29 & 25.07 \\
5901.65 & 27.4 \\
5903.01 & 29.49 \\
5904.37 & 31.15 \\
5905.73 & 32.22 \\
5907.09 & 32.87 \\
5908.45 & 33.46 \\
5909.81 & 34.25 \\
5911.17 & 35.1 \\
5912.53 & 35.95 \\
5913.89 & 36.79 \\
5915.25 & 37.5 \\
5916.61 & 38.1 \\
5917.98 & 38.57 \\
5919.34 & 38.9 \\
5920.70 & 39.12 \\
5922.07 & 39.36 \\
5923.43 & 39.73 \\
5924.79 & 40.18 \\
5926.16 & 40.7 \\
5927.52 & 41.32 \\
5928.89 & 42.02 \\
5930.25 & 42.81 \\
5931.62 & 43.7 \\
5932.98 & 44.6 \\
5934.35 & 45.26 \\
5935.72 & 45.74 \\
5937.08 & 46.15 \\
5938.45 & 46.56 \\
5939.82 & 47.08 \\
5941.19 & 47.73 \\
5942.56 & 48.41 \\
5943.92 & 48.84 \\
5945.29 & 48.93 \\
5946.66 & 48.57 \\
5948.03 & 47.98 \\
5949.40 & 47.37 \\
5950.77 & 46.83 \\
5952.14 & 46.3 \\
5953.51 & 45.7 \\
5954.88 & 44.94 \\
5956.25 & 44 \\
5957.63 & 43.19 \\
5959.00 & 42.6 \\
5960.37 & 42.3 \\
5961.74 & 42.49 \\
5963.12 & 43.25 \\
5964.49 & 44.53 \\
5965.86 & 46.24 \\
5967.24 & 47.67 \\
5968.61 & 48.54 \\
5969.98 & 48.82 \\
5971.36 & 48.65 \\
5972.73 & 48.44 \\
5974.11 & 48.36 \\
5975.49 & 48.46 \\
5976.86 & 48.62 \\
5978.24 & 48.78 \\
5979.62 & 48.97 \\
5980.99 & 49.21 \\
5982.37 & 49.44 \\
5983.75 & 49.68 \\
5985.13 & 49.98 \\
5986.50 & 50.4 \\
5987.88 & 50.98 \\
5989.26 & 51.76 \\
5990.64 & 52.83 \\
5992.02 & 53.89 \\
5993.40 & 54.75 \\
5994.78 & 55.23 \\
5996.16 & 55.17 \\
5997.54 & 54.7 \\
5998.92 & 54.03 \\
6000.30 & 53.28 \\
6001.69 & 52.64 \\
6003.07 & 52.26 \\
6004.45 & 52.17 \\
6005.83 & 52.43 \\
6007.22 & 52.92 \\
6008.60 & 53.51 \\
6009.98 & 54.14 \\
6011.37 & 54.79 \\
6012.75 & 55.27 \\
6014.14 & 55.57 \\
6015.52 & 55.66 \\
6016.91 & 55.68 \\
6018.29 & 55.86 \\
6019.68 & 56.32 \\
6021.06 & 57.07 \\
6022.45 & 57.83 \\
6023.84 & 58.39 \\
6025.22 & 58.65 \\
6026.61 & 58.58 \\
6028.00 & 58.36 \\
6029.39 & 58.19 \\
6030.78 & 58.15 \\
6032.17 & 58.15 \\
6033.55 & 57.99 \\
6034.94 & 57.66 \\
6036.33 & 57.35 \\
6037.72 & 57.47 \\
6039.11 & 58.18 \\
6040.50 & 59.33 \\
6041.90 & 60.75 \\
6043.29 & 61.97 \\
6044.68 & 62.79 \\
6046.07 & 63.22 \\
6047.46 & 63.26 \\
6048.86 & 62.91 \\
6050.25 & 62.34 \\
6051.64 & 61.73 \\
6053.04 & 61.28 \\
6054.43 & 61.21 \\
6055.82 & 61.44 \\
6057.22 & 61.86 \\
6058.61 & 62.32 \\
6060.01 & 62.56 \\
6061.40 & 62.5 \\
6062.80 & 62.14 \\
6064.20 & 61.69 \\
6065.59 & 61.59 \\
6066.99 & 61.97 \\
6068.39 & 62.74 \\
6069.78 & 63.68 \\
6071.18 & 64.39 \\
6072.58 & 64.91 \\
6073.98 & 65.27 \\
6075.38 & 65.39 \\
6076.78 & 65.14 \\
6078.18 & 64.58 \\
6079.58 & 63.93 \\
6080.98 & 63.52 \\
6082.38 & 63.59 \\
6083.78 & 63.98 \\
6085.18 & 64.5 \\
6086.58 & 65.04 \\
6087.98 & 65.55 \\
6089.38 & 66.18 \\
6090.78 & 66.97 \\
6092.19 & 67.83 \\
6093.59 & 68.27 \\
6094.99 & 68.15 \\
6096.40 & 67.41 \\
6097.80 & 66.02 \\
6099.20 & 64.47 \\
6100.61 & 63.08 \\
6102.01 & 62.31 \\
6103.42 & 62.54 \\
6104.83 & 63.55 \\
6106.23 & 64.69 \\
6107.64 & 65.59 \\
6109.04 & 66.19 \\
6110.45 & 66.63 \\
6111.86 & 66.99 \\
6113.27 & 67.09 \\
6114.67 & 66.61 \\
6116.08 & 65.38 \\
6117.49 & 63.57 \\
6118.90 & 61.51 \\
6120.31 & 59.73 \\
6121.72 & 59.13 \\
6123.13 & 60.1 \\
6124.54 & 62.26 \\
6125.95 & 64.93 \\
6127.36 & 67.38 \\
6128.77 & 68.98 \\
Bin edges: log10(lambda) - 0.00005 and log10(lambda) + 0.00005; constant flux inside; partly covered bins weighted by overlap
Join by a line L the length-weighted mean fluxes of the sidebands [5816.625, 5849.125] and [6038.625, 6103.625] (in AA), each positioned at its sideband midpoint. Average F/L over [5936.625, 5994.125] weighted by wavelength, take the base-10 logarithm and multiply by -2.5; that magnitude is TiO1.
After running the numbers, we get 0.26 mag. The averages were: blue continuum 57.8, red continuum 63.6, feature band 47.8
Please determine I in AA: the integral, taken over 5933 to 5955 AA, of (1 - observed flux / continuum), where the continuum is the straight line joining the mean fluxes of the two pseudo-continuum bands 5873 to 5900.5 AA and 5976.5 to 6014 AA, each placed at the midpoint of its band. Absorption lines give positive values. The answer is -3.5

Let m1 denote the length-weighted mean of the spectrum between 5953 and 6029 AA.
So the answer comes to 51.3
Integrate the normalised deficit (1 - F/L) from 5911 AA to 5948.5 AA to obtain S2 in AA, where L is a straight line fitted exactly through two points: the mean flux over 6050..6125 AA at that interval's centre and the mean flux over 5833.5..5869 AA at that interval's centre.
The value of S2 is 9.2 AA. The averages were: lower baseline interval 53.1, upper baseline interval 64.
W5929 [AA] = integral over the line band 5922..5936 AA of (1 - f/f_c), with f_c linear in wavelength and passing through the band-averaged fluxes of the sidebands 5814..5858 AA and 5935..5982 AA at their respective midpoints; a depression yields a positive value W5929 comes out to 1.9 AA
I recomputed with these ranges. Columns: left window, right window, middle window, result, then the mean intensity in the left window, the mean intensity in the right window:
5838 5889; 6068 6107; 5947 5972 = 3.7 AA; 45.1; 64.9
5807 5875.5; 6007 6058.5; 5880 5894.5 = 8.2 AA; 54.5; 58.6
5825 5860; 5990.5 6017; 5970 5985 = 1.5 AA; 56.8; 54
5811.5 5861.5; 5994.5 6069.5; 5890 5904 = 8.5 AA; 55.7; 58.3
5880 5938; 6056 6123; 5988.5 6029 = -3.8 AA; 32.9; 64.2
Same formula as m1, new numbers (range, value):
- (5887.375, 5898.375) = 19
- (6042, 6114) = 64.1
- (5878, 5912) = 27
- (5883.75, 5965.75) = 37.3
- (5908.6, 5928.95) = 38.3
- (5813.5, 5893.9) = 47.2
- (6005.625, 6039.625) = 56.6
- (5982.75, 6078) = 58.1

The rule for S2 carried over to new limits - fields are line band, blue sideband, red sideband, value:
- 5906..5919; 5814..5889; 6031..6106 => 4.2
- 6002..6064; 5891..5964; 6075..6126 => -4.5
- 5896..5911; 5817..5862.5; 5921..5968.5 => 6.2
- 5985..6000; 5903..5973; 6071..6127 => -0.9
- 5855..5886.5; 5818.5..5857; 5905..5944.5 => 5.6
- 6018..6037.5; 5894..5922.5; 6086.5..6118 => -1.9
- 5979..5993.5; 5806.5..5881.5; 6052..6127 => 2.1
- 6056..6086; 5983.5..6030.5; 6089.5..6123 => -1.1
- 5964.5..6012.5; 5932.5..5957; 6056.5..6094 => 1.3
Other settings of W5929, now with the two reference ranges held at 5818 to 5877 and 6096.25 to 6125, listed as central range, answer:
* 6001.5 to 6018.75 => 1.6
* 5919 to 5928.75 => 2.8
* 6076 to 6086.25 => -0.2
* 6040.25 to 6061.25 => -0.2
